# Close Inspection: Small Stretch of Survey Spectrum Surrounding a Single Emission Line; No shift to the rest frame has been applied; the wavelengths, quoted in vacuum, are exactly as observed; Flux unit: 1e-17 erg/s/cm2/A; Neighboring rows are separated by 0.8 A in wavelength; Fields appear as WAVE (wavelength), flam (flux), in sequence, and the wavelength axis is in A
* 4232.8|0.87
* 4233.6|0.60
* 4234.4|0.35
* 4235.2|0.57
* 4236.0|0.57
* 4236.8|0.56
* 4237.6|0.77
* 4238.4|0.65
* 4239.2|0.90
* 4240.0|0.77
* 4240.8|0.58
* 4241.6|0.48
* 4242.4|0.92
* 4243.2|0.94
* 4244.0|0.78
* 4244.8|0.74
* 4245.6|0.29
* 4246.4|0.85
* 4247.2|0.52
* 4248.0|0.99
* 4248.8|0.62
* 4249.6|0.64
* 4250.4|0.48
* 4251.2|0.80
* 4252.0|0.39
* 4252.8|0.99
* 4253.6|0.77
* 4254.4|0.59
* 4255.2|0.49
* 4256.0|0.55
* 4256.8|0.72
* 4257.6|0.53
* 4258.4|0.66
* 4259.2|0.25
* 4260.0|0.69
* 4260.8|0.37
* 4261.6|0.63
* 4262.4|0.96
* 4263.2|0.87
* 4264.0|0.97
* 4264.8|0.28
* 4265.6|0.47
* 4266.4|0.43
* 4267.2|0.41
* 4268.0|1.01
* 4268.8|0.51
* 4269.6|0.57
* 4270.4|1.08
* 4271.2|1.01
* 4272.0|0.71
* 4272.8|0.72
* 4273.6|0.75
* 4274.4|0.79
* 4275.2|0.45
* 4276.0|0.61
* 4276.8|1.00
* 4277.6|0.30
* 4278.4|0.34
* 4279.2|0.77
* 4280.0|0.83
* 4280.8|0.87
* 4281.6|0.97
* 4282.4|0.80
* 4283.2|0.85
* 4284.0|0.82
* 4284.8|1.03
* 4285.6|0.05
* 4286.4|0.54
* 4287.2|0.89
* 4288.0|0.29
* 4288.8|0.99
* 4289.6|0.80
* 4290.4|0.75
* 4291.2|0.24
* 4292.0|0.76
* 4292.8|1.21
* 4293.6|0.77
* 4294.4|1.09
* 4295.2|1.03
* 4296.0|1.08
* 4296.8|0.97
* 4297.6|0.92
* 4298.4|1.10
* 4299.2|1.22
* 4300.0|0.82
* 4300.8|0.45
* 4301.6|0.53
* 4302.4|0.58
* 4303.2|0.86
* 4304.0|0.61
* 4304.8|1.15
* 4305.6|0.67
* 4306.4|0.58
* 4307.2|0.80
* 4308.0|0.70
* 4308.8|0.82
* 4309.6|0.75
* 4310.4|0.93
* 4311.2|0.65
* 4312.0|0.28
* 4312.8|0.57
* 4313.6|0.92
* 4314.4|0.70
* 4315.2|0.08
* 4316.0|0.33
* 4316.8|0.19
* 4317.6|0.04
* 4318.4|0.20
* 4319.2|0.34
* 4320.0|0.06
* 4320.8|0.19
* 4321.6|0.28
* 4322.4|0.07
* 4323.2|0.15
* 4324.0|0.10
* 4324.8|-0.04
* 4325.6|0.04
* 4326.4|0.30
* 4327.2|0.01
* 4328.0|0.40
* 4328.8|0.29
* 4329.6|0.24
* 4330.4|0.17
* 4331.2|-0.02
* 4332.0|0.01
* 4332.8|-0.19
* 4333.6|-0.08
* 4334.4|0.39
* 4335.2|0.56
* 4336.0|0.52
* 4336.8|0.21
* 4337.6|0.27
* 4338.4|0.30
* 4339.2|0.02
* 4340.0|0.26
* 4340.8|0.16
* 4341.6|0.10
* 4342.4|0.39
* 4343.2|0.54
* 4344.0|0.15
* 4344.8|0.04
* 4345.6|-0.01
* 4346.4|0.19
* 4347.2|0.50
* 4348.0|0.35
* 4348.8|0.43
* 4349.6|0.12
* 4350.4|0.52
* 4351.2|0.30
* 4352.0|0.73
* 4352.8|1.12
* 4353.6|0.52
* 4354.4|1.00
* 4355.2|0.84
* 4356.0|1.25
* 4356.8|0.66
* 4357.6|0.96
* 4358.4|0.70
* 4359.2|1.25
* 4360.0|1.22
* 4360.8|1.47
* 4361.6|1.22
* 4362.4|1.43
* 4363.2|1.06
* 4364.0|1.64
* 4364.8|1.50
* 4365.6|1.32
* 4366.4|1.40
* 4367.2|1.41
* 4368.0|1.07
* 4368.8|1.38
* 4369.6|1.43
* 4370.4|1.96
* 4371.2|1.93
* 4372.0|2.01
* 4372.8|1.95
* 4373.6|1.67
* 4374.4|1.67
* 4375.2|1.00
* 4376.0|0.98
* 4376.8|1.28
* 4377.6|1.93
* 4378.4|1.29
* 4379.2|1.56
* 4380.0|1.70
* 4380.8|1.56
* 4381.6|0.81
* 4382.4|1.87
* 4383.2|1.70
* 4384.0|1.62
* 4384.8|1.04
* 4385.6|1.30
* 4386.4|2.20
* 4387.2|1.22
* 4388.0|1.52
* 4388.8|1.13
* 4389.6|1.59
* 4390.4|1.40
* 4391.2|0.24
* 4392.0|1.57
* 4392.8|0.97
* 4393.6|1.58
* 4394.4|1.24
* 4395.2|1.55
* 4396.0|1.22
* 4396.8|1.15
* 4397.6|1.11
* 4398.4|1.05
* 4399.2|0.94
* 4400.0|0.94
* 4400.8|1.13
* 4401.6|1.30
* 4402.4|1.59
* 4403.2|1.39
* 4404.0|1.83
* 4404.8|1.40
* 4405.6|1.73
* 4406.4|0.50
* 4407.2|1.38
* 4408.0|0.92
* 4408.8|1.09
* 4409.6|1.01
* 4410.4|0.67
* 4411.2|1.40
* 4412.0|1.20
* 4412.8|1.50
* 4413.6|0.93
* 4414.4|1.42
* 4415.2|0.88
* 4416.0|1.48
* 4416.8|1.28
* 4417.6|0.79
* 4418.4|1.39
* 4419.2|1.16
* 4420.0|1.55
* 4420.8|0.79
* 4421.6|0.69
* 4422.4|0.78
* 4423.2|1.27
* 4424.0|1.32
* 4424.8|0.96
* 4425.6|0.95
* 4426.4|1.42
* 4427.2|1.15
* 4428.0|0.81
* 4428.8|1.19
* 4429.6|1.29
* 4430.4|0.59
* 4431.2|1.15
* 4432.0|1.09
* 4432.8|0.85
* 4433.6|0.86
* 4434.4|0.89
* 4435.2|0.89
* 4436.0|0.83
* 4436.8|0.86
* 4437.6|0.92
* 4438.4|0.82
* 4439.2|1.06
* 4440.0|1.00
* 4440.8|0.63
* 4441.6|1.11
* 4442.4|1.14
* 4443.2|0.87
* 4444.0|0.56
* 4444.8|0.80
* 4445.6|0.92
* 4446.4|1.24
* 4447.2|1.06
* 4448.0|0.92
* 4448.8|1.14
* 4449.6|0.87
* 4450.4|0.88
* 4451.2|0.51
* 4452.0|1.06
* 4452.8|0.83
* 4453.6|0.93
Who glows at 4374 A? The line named C IV 1549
